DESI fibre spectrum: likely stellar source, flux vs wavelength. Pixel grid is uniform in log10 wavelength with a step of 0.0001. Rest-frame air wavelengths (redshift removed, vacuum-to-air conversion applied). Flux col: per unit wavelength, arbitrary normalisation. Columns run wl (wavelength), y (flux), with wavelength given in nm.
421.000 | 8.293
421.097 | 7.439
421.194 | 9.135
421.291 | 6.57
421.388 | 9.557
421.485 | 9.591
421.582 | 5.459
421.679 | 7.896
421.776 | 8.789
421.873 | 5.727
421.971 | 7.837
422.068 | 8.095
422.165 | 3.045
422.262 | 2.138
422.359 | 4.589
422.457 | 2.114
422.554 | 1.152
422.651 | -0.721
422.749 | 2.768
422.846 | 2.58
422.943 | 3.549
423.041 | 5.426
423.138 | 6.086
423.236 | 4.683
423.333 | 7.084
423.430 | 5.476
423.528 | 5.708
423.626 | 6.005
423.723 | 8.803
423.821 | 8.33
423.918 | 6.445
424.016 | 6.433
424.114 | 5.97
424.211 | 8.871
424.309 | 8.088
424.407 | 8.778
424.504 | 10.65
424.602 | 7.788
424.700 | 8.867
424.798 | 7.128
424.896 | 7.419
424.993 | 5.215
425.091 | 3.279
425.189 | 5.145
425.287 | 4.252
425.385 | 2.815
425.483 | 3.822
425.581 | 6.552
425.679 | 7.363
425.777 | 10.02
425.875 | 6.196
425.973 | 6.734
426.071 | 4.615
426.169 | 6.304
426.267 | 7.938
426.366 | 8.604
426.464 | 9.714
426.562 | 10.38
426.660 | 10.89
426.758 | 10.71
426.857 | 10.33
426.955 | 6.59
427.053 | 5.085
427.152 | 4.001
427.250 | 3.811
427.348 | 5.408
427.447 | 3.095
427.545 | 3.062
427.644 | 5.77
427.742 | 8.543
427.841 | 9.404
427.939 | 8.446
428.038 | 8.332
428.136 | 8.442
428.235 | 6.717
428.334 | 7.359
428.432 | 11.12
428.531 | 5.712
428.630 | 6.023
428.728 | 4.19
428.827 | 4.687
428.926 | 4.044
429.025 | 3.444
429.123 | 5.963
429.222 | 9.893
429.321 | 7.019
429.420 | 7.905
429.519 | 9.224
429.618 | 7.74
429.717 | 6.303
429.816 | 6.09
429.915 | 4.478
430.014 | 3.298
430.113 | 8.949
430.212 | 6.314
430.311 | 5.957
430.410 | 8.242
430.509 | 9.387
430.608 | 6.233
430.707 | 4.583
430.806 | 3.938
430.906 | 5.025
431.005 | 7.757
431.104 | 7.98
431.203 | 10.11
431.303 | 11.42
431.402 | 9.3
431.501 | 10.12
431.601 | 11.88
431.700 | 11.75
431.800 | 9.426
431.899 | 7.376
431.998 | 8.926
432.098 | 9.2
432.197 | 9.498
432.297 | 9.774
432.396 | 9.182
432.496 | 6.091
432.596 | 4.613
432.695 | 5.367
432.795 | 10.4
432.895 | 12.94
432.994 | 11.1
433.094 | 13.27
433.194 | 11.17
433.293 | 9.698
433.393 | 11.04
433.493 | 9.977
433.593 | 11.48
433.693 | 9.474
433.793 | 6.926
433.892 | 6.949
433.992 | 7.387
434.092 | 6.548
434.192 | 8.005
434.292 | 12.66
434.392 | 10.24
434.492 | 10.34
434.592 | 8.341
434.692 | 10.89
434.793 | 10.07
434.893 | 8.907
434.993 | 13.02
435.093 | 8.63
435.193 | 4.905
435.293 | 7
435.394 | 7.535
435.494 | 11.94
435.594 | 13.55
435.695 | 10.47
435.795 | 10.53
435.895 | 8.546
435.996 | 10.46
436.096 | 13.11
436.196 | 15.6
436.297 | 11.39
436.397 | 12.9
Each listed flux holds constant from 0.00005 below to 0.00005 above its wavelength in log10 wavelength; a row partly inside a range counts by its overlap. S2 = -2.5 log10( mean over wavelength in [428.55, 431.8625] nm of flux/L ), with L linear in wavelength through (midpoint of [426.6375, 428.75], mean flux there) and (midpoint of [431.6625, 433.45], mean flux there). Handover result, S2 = 0.15 mag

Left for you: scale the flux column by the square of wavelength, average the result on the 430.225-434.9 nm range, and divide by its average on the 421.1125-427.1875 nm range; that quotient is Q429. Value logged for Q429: 1.4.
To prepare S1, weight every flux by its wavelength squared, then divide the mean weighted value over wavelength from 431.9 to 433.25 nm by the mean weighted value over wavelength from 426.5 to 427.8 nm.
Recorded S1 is 1.4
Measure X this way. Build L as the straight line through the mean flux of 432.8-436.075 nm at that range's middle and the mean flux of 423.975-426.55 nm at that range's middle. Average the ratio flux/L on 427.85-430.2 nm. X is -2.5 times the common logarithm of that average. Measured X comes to 0.19 mag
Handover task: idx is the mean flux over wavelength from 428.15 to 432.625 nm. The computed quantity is 7.45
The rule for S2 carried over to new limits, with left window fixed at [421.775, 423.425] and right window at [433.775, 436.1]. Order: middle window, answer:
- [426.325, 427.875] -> -0.17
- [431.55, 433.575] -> -0.15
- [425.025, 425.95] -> 0.00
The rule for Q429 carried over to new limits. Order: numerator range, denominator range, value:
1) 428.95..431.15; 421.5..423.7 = 1.39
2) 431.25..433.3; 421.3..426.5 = 1.63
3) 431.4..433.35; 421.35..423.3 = 2.00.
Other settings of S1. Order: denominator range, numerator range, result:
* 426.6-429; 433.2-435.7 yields 1.45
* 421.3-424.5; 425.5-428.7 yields 1.25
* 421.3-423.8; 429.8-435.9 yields 1.72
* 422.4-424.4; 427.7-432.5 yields 1.48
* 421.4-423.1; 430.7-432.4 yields 1.92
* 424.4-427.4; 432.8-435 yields 1.49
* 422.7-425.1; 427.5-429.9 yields 1.08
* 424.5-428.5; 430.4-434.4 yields 1.32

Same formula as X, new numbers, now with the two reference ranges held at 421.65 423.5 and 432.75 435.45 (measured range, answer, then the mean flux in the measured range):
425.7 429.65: -0.05 mag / 7.08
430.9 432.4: -0.11 mag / 9.43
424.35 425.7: -0.13 mag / 6.35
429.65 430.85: 0.27 mag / 6.18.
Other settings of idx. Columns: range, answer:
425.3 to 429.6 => 6.87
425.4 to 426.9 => 7.88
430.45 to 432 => 8.44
